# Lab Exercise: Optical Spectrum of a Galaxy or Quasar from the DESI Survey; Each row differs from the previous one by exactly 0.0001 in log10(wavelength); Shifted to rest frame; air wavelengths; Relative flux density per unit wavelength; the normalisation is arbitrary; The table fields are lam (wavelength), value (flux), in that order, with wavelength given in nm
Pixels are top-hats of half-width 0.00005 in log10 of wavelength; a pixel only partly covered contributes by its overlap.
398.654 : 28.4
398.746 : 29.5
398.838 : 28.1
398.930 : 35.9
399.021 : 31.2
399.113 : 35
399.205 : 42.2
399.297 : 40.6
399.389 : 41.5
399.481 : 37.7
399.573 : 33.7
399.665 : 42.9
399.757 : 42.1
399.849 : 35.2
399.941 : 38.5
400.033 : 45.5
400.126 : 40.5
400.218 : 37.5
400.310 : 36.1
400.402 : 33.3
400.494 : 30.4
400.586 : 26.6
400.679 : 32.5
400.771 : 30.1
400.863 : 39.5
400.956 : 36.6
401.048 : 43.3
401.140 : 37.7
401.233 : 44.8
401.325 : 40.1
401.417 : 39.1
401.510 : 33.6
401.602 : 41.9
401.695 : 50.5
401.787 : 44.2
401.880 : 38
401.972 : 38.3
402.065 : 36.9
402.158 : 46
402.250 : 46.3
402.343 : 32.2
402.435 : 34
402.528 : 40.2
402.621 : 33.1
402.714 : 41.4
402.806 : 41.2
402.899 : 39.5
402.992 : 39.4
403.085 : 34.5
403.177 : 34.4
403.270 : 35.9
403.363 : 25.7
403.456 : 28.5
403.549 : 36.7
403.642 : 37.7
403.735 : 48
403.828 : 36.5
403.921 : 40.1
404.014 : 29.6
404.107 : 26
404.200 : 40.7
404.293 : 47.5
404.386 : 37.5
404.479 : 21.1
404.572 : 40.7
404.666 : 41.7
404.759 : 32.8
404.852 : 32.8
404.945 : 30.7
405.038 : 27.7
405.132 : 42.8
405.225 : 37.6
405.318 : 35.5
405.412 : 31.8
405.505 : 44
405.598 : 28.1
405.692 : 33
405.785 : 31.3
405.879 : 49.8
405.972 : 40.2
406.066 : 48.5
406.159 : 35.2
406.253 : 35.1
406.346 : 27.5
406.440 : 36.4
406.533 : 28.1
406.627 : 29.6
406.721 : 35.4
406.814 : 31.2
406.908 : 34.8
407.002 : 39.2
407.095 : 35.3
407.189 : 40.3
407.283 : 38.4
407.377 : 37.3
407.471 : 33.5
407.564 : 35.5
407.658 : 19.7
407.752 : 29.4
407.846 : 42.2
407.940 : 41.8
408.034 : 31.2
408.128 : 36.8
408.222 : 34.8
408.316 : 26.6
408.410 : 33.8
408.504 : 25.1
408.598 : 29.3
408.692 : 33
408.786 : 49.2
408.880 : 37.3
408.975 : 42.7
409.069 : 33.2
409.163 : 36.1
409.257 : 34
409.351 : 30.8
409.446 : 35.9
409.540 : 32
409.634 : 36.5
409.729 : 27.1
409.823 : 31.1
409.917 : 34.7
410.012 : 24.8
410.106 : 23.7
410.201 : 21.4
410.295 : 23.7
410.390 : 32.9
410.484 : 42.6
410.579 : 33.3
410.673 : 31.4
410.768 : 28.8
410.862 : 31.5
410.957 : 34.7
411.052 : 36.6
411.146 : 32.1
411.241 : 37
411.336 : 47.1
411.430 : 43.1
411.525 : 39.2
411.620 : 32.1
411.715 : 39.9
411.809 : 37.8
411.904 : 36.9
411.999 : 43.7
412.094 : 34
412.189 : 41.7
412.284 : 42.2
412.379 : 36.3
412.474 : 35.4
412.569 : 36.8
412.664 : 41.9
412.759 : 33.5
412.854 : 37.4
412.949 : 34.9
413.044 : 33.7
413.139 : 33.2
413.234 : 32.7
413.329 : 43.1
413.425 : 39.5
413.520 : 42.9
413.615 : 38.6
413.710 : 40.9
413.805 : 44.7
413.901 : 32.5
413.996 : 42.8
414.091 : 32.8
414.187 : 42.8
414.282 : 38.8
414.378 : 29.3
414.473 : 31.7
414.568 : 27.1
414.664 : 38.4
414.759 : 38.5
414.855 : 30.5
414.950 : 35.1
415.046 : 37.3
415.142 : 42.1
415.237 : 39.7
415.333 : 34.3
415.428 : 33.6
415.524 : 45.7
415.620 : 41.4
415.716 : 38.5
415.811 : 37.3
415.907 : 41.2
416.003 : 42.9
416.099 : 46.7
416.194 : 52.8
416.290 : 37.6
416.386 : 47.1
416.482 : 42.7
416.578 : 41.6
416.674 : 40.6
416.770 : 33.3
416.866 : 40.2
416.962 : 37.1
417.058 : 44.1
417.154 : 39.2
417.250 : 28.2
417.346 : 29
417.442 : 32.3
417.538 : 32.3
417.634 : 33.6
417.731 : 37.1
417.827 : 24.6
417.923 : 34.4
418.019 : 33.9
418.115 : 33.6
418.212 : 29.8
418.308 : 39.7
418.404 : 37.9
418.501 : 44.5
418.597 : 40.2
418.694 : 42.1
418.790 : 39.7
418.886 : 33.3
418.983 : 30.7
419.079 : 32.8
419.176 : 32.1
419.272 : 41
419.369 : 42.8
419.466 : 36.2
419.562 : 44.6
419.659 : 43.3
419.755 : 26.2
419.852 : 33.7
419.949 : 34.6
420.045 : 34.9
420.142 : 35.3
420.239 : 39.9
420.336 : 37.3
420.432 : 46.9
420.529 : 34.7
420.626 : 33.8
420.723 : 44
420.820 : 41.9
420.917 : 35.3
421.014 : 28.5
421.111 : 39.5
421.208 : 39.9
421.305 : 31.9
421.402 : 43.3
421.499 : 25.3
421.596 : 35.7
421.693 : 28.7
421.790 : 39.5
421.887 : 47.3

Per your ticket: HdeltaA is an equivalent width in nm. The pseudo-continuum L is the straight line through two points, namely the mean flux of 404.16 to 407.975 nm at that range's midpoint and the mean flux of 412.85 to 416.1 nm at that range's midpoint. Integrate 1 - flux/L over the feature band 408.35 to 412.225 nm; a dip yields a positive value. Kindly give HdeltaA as 0.24 nm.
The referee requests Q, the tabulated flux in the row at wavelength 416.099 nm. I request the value 46.7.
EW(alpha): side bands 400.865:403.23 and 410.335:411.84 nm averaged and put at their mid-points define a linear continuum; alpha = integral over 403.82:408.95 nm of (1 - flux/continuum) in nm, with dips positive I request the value 0.37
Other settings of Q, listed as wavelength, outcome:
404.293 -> 47.5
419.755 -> 26.2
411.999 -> 43.7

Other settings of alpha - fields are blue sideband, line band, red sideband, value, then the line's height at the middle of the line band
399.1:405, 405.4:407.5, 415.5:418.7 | 0.099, 37.7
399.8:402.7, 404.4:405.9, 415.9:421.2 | 0.124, 38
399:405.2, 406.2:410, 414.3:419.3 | 0.335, 37.2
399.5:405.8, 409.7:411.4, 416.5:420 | 0.209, 36.6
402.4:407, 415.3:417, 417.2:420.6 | -0.242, 35.8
